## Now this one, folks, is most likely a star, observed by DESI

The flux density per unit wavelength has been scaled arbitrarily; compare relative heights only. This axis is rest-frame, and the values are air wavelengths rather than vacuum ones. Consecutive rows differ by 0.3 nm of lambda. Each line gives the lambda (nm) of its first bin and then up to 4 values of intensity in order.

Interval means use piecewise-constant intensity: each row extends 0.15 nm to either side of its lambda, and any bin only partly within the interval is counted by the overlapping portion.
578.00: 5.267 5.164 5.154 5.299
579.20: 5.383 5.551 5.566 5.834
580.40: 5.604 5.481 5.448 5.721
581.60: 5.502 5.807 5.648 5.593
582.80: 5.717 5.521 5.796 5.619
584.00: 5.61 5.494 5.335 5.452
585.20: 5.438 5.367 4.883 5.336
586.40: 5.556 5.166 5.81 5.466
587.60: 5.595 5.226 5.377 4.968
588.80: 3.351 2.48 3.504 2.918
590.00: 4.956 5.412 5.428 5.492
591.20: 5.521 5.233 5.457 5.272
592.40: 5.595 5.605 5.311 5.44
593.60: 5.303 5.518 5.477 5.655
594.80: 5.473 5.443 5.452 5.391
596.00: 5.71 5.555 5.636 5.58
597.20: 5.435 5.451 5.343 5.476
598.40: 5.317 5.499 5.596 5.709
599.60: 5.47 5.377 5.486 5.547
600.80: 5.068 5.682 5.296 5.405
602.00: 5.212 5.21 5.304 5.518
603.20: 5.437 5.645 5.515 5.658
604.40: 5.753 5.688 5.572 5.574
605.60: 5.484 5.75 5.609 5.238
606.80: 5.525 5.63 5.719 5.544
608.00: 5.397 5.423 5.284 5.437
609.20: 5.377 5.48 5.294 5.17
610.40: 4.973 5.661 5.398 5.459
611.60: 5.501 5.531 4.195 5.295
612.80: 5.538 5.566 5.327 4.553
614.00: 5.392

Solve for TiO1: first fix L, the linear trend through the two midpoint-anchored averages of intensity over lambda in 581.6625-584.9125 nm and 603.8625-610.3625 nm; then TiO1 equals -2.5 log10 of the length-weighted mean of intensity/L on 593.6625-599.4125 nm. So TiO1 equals 0.01 mag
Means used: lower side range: 5.6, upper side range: 5.5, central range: 5.51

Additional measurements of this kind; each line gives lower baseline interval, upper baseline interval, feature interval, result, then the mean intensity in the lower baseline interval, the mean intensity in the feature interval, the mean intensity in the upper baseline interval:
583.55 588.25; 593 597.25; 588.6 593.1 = 0.149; 5.42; 4.77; 5.5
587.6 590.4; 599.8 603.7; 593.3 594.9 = -0.158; 4.3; 5.48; 5.4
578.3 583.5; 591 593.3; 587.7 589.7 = 0.314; 5.55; 4.09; 5.43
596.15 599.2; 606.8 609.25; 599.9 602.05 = 0.019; 5.49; 5.39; 5.48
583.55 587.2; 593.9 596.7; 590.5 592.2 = 0.017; 5.42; 5.4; 5.53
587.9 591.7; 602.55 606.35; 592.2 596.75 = -0.124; 4.59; 5.5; 5.58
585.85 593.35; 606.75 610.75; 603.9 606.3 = -0.059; 5.01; 5.63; 5.41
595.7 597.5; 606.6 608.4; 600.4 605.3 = 0.014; 5.56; 5.47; 5.53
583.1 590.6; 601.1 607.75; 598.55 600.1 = -0.031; 5.02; 5.53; 5.52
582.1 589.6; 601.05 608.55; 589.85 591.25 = -0.022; 5.15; 5.35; 5.51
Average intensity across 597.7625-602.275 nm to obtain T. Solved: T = 5.43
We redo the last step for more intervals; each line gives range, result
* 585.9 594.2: 5.05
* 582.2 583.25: 5.62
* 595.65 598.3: 5.51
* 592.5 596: 5.47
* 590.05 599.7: 5.47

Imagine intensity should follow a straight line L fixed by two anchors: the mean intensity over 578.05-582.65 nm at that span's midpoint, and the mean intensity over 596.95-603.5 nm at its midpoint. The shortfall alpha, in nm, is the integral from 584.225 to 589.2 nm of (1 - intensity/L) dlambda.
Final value 0.35 nm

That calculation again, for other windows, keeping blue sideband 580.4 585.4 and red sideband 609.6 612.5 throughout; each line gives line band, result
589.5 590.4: 0.19 nm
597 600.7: -0.06 nm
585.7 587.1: 0.05 nm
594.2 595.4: -0.02 nm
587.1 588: 0.01 nm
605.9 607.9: -0.10 nm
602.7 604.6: -0.09 nm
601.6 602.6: 0.01 nm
